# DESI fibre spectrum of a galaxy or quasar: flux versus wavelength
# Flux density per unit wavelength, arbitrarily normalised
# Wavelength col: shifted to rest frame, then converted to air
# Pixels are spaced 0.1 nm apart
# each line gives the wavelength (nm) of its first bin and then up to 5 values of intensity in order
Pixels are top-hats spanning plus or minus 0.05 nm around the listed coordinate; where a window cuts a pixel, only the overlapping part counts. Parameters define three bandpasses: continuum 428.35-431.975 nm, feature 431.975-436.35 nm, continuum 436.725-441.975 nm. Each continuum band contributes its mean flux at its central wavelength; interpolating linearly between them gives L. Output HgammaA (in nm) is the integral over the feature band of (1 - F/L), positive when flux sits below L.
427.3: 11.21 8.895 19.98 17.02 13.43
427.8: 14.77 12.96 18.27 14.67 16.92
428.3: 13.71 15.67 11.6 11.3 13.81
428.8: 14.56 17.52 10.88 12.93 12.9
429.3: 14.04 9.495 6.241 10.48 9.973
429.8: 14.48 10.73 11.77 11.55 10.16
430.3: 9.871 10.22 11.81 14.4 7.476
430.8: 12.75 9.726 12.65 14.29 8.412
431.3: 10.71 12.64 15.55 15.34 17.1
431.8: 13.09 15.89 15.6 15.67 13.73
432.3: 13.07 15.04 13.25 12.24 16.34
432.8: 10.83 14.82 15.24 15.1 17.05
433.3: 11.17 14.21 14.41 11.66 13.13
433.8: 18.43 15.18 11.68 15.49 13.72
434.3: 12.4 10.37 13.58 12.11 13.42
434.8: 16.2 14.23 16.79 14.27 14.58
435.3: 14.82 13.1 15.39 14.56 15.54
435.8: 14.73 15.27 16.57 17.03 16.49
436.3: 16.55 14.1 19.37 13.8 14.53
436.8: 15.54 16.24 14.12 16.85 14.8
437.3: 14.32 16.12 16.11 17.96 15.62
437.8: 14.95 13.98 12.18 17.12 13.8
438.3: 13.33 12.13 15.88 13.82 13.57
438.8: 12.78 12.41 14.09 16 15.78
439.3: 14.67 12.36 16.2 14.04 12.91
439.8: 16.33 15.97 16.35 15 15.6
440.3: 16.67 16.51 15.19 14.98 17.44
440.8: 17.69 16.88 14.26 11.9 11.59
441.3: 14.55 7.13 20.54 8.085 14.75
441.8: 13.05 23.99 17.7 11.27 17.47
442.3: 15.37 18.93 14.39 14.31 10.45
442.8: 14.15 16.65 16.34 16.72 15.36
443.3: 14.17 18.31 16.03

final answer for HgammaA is -0.32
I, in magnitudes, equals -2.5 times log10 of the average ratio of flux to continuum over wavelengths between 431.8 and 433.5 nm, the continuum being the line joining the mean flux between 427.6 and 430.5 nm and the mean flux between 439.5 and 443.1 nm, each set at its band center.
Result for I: -0.07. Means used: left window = 12.7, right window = 15.1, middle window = 14.3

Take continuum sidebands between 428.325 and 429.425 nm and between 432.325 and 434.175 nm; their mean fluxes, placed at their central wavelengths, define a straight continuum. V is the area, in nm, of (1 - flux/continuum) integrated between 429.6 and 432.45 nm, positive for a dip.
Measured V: 0.23 nm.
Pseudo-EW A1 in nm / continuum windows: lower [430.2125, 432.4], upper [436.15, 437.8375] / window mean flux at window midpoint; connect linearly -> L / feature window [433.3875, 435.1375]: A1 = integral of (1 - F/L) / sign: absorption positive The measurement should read 0.05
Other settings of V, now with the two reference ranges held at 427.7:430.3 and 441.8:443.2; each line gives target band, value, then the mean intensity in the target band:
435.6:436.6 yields -0.11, 16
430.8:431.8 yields 0.03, 12.9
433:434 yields -0.04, 14.4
